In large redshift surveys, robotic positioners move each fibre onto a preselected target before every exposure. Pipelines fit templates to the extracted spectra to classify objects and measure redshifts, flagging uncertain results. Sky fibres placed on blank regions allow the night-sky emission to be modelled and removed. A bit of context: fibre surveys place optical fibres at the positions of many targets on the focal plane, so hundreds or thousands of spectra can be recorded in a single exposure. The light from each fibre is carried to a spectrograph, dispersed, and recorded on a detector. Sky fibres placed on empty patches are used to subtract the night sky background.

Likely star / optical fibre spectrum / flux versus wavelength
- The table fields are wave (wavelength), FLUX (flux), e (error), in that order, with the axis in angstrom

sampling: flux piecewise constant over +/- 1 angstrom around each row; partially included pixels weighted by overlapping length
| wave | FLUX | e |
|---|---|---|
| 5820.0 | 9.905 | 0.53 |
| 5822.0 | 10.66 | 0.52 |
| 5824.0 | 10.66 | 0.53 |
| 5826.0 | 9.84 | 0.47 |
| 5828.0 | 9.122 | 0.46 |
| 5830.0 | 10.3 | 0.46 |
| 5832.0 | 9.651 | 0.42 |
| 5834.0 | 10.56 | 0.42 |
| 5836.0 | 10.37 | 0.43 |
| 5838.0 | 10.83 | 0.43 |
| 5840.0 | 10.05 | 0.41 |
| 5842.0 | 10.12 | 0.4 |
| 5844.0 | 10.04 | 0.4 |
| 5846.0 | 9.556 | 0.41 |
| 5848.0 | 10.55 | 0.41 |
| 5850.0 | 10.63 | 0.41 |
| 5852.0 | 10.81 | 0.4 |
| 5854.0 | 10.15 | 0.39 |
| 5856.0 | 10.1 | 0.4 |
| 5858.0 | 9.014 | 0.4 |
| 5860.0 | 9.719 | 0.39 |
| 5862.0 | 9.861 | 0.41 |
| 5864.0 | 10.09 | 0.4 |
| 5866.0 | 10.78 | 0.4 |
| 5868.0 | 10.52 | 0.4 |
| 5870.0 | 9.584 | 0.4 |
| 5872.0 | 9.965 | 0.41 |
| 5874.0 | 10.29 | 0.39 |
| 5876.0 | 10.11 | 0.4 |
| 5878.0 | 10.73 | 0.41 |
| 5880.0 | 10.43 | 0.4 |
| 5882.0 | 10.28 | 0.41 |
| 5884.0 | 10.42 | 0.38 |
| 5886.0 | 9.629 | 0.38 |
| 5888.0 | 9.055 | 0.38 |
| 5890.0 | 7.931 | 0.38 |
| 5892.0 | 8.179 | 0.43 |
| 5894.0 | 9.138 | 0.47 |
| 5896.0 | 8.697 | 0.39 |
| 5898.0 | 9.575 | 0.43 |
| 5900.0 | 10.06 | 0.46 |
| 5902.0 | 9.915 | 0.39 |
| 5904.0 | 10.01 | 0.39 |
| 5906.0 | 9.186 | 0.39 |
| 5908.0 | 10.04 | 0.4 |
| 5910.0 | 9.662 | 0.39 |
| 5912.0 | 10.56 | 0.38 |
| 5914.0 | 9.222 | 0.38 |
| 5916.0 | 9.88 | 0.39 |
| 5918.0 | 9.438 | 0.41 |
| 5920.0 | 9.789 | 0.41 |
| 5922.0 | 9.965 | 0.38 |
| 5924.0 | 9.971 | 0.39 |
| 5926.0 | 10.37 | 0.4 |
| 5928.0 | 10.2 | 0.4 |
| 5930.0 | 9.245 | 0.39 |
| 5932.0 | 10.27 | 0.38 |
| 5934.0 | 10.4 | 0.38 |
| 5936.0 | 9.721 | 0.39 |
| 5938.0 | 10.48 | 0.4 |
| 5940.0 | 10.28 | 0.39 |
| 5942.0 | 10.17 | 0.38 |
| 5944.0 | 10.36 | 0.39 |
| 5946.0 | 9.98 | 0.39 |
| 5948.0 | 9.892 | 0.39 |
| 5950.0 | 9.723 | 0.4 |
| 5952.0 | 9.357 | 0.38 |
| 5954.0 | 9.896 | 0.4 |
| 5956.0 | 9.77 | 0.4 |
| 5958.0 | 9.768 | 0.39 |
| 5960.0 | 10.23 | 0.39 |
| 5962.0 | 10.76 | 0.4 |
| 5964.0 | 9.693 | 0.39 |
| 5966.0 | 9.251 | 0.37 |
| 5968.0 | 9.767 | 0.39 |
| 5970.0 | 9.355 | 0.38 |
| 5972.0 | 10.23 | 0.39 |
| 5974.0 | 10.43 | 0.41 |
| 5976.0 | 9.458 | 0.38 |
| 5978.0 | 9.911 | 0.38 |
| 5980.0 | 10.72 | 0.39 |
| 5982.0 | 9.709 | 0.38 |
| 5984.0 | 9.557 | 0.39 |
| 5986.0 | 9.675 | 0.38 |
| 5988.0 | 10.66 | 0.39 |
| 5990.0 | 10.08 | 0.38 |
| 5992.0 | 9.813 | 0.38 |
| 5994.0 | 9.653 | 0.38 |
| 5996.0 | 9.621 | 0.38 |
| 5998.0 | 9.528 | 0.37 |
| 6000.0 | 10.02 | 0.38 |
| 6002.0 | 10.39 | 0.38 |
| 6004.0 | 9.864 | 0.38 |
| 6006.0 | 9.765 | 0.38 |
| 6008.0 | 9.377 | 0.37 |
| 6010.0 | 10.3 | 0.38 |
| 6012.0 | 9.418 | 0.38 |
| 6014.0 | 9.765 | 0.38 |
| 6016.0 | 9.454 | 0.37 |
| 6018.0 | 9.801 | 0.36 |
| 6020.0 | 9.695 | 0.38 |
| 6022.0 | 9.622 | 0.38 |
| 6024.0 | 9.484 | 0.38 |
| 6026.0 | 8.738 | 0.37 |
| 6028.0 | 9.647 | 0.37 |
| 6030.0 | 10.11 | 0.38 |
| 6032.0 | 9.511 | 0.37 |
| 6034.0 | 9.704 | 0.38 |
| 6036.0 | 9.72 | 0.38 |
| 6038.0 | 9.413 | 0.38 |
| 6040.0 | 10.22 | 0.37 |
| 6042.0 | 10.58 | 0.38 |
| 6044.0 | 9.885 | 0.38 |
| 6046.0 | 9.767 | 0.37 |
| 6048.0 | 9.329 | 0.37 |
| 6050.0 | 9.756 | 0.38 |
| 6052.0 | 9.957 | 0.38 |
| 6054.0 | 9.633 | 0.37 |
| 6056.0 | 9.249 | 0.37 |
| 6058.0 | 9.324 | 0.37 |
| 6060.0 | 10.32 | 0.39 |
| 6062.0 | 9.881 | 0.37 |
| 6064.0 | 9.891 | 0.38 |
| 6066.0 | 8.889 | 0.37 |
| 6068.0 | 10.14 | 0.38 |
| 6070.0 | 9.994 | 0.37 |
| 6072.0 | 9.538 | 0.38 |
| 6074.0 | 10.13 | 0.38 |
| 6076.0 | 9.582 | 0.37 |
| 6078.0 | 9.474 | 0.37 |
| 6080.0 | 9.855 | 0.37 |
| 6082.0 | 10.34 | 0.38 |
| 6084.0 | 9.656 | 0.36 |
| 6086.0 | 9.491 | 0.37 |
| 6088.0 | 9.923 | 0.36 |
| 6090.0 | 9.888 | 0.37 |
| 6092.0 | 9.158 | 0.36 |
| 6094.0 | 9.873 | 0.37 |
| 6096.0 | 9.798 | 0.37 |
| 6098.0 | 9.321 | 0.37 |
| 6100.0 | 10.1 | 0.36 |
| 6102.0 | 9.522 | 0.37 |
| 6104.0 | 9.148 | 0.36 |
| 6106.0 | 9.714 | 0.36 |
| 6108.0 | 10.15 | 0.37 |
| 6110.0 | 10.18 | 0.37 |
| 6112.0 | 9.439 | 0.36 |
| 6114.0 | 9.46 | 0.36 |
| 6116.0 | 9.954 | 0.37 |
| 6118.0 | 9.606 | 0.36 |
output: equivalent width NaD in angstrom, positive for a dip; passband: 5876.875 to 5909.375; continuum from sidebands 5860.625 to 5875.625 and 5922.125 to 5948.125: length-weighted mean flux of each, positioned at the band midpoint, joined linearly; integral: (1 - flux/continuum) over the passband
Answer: 1.8 angstrom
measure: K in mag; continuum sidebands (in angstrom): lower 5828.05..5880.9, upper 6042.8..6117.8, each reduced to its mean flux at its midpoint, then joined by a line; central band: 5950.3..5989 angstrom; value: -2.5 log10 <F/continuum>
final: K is 0.00 mag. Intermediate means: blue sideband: 10.2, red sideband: 9.72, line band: 9.9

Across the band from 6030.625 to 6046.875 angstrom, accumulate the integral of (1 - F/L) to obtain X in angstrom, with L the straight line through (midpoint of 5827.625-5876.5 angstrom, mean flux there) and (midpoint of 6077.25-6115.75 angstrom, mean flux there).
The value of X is -0.1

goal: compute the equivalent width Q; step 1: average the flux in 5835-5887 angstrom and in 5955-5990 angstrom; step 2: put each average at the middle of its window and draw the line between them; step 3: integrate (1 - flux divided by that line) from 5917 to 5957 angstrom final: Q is 0.2 angstrom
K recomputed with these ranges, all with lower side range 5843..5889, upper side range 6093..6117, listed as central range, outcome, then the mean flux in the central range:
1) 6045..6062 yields 0.014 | 9.68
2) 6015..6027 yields 0.044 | 9.47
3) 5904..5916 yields 0.029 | 9.77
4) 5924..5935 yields -0.009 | 10.1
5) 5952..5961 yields 0.011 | 9.85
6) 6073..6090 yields -0.006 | 9.81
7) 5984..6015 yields 0.004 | 9.85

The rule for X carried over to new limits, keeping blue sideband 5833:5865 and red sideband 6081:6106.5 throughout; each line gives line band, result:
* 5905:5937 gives 0.5 angstrom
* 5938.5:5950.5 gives -0.2 angstrom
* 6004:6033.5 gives 0.6 angstrom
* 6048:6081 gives 0.1 angstrom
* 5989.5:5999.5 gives 0.1 angstrom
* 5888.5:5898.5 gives 1.4 angstrom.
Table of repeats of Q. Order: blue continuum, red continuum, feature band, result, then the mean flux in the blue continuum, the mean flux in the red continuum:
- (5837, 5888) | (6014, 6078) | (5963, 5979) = 0.2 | 10.1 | 9.71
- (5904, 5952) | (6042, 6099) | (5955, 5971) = 0.1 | 9.94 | 9.73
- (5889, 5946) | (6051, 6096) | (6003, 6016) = 0.0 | 9.74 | 9.74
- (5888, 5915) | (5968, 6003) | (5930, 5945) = -0.9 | 9.39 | 9.93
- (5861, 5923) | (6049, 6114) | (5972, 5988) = -0.4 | 9.77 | 9.72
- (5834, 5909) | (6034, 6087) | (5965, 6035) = 0.3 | 9.91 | 9.77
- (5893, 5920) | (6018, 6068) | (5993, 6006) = -0.2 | 9.65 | 9.69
